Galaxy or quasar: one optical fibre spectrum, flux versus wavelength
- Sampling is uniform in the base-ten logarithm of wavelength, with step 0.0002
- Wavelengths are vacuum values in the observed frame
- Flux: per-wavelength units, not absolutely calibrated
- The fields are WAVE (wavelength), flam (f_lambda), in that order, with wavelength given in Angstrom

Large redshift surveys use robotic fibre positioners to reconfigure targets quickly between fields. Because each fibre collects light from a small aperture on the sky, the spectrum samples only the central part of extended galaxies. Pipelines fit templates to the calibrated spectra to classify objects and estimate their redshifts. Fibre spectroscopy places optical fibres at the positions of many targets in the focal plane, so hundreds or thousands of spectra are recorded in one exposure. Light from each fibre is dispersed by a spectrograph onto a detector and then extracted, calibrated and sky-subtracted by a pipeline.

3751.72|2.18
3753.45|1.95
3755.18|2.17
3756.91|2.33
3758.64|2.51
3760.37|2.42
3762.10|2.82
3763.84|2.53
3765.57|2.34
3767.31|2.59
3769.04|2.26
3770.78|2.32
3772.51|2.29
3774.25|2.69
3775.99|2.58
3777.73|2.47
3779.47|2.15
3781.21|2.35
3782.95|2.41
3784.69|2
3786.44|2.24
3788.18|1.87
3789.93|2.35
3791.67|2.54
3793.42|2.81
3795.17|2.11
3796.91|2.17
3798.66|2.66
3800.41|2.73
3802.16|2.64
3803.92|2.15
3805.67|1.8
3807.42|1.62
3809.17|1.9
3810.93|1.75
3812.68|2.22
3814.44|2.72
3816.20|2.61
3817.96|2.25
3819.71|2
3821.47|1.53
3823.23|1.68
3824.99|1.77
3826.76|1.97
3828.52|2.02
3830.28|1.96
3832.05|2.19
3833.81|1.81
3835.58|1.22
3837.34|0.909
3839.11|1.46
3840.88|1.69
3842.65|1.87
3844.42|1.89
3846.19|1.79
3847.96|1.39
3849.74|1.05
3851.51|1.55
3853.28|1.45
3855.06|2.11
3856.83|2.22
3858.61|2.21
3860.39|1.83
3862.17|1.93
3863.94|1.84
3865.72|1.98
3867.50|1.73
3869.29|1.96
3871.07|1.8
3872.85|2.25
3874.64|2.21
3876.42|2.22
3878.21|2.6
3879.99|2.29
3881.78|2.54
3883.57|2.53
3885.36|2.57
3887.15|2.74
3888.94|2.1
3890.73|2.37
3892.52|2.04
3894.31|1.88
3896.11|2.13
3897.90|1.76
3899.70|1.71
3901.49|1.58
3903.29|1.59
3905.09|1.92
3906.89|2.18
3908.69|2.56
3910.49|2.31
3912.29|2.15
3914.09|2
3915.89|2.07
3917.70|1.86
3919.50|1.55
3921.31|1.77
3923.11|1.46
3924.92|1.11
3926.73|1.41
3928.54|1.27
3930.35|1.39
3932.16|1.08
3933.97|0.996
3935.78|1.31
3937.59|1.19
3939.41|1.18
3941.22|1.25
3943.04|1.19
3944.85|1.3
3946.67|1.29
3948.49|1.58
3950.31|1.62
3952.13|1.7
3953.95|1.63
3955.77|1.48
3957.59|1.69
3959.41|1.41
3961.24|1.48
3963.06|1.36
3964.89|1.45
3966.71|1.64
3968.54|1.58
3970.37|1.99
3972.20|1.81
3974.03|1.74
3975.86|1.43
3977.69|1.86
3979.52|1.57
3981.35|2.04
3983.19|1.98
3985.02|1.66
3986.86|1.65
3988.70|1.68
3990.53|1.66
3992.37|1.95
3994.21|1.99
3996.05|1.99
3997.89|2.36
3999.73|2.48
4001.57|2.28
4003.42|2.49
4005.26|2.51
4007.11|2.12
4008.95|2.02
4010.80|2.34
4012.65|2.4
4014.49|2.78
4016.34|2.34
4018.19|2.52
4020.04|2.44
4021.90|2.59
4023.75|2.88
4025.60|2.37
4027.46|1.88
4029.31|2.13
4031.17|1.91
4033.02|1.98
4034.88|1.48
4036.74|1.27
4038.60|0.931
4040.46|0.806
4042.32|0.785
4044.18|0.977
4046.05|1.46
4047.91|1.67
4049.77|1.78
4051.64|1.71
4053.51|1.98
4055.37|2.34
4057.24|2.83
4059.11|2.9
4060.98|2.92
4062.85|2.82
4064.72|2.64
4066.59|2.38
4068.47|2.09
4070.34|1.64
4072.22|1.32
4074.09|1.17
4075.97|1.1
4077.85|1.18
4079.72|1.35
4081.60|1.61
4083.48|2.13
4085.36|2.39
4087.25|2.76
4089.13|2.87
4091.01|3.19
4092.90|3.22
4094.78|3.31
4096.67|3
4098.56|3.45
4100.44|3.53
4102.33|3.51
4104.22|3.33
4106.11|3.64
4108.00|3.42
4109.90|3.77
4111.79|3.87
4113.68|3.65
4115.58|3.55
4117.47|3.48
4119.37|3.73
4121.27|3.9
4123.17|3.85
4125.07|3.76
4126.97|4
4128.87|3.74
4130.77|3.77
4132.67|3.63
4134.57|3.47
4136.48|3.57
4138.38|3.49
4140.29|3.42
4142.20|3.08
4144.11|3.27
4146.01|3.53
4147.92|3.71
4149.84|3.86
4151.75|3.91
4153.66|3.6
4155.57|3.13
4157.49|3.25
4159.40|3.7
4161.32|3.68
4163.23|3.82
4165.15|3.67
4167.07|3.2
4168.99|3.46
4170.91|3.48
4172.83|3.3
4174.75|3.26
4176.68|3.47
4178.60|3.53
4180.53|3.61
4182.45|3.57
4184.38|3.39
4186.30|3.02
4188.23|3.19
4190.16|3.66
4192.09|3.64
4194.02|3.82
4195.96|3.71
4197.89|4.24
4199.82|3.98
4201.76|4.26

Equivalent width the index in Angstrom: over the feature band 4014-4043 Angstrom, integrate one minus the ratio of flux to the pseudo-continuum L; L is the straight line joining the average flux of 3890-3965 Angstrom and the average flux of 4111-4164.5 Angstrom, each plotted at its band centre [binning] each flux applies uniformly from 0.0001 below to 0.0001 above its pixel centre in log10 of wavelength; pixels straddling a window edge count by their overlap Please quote 7.00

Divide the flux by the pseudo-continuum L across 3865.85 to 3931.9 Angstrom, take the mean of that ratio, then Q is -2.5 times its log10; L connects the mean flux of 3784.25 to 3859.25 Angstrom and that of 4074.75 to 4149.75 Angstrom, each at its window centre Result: 0.158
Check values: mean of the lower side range 1.97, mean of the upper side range 3.21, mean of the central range 1.98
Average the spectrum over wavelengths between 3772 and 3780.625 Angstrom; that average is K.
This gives 2.44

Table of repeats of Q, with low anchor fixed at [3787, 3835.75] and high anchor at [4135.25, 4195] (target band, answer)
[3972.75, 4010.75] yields 0.39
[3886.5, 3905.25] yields 0.23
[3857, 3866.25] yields 0.17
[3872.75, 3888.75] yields -0.02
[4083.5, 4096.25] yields 0.11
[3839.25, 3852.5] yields 0.38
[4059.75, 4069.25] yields 0.20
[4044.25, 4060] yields 0.45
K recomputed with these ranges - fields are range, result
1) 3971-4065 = 2.02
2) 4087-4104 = 3.23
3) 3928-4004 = 1.63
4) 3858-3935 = 1.94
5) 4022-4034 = 2.22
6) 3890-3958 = 1.64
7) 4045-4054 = 1.7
